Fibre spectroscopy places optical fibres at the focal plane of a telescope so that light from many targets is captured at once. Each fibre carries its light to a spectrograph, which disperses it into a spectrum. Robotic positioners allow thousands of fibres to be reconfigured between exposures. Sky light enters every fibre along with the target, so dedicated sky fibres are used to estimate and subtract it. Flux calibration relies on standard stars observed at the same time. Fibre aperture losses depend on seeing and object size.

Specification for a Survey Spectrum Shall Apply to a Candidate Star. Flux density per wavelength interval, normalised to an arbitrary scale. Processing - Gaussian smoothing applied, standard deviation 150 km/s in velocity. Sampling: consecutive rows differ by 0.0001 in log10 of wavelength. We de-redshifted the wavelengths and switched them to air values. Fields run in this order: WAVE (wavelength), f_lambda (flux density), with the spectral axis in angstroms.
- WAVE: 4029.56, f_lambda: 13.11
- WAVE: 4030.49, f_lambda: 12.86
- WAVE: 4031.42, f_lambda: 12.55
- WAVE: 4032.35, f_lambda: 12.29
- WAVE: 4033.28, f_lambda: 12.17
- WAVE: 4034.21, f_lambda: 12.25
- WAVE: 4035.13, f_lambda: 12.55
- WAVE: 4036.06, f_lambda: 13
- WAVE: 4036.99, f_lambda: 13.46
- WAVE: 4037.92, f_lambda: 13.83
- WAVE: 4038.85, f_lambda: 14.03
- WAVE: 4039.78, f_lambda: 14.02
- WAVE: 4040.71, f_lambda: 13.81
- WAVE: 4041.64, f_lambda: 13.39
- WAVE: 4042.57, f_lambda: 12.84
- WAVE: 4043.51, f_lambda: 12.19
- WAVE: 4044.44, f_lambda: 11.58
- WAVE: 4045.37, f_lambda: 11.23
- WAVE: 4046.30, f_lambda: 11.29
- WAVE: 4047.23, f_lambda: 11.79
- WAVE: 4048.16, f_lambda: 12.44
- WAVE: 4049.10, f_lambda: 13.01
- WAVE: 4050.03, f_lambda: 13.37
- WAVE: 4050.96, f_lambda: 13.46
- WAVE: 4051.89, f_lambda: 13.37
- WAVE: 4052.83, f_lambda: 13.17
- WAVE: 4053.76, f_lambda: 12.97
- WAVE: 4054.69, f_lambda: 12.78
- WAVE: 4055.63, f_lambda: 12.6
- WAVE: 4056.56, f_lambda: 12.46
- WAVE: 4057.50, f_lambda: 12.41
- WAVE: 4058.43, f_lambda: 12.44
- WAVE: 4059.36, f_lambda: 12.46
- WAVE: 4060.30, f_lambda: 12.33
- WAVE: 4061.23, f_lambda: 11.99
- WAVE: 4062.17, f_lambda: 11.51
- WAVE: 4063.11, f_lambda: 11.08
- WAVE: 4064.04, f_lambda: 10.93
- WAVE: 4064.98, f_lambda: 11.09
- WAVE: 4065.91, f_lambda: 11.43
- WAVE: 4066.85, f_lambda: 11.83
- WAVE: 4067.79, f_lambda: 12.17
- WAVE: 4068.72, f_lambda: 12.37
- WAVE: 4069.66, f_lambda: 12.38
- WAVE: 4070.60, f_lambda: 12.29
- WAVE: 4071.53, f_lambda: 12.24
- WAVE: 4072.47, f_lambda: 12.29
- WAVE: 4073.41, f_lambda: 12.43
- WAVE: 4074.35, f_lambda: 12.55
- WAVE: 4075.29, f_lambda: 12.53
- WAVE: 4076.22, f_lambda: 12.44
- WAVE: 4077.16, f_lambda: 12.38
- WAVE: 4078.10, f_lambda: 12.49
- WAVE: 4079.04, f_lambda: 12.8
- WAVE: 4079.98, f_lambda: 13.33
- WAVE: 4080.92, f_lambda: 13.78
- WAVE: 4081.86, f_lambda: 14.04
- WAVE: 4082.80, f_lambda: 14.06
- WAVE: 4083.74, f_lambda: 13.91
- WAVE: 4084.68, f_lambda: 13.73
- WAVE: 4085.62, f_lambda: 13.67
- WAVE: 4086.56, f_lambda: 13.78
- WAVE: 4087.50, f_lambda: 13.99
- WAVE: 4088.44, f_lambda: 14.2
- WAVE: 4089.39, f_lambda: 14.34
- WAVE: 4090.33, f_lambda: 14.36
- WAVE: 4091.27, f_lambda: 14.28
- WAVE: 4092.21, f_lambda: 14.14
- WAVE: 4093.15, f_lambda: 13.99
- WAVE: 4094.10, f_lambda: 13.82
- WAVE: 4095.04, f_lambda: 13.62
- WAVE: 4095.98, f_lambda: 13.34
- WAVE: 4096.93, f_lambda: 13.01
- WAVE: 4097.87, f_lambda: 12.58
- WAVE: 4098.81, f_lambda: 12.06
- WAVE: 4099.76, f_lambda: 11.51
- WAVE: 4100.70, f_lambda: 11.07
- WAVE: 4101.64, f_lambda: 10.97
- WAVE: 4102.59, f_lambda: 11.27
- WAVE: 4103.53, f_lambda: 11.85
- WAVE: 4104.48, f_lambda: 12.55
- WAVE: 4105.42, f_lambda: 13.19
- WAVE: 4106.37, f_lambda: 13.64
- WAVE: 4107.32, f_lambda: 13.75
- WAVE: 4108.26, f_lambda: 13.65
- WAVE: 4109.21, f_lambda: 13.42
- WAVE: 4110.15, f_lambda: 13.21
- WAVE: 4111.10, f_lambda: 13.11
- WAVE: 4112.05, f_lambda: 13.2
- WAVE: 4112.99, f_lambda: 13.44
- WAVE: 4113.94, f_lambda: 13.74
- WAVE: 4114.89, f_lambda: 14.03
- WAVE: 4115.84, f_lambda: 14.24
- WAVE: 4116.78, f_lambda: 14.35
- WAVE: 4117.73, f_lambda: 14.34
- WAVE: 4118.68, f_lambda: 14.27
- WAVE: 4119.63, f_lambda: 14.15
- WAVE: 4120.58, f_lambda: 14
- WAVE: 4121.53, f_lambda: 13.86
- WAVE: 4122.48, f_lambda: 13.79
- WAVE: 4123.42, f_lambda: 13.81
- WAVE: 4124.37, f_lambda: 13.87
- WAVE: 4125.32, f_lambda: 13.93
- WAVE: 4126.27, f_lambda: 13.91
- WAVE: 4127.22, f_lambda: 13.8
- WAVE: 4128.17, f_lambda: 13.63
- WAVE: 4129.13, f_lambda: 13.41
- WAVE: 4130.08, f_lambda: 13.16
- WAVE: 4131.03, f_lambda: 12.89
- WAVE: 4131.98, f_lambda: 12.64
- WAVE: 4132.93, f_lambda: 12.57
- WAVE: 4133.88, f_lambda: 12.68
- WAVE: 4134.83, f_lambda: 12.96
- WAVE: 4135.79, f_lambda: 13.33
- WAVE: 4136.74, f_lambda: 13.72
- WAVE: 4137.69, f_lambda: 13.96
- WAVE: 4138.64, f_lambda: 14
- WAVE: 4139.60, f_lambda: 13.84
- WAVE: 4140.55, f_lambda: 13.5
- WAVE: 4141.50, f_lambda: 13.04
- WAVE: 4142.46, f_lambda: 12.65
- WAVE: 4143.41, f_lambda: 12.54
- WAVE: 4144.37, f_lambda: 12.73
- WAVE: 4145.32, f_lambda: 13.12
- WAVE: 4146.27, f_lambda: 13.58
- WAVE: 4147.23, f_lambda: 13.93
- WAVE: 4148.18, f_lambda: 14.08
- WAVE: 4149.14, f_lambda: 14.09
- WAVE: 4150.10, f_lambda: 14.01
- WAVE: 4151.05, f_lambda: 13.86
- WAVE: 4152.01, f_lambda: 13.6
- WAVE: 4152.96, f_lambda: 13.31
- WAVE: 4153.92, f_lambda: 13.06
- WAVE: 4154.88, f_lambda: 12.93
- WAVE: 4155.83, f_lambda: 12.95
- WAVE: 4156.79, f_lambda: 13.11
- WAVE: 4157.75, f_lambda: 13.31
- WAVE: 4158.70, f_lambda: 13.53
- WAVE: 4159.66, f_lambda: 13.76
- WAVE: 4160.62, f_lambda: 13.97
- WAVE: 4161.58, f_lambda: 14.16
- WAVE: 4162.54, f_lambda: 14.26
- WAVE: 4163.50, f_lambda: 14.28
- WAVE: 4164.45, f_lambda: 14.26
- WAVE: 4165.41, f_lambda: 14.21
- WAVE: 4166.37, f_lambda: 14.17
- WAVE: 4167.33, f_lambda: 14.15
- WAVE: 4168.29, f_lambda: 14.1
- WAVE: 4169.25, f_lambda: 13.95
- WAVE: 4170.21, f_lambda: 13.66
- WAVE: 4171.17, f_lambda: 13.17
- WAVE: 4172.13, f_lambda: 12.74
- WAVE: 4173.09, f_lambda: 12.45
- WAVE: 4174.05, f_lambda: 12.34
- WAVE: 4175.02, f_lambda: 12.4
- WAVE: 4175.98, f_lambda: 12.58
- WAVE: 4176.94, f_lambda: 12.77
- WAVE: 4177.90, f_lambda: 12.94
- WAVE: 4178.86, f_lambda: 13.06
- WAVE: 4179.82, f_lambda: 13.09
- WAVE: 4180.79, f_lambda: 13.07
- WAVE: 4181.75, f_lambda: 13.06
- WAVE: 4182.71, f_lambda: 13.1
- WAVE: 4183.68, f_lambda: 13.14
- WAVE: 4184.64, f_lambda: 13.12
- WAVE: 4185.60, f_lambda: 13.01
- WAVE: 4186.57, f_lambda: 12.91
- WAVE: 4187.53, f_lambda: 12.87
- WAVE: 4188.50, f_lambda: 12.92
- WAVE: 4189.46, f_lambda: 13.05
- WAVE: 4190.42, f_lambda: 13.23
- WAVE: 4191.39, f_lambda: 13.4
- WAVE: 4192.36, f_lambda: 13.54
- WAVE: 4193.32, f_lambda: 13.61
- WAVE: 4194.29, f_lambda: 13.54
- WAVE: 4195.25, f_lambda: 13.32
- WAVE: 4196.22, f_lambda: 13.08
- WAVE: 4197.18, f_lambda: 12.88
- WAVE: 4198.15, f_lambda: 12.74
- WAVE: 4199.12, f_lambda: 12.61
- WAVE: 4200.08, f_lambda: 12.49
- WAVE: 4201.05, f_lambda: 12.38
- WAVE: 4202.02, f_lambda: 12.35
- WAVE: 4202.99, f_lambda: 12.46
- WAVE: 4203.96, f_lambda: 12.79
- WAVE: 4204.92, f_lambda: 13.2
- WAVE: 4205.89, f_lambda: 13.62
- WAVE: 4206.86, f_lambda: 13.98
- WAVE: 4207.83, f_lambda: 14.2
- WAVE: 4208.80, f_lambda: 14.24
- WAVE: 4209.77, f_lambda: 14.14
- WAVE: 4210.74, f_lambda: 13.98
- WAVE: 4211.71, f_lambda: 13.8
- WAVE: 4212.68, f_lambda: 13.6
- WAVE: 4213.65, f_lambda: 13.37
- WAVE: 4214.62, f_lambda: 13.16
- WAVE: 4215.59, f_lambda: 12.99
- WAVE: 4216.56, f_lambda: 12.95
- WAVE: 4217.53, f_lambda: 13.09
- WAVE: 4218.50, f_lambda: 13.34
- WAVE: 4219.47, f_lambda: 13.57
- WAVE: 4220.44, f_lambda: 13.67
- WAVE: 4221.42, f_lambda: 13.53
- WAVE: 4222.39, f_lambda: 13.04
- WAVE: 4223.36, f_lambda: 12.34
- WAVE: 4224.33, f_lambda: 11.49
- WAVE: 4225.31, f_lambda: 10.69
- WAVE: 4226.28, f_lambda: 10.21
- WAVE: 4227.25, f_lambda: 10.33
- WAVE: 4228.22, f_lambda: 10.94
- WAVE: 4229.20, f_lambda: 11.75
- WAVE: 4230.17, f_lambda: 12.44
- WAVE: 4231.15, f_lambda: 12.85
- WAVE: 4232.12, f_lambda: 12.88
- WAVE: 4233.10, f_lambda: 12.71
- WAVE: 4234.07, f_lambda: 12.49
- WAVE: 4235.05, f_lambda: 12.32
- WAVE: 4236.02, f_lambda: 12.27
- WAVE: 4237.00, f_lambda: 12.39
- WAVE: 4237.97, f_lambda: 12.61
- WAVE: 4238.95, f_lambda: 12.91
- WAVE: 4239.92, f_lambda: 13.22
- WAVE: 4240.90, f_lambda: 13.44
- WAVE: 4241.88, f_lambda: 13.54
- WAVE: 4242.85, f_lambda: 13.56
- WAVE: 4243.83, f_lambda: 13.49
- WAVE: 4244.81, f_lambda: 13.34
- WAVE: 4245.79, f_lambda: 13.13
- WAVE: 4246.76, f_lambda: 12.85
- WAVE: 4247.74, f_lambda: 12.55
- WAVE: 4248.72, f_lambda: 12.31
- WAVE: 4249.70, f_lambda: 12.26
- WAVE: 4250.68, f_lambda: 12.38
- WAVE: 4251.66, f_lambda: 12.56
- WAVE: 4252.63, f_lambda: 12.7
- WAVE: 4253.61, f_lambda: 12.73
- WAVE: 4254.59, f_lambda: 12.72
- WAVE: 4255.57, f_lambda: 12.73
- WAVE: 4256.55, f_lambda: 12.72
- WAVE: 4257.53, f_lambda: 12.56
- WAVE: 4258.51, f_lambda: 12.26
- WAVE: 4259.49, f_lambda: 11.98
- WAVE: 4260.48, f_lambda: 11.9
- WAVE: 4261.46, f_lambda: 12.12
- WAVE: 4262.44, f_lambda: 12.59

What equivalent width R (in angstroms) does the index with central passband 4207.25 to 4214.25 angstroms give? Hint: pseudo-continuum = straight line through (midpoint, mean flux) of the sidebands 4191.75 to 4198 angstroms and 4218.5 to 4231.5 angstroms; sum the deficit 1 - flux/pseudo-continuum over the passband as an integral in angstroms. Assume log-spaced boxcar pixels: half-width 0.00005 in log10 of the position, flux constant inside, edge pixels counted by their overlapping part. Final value -0.7 angstroms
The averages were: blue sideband 13.3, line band 13.9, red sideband 12.1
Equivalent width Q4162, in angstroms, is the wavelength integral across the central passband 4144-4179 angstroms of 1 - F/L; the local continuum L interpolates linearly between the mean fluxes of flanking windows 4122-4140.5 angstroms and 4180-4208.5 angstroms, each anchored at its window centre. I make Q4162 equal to -0.5 angstroms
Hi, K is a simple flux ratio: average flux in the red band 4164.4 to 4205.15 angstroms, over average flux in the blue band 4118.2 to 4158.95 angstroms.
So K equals 0.97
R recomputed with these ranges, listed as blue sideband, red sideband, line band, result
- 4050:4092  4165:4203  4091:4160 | -2.1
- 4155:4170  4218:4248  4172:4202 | 1.0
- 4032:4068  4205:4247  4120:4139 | -1.2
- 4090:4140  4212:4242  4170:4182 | 0.1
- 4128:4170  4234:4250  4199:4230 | 0.6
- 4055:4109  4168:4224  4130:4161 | -0.9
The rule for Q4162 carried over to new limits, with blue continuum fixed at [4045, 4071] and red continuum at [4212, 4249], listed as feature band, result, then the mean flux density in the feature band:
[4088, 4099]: -1.2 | 13.7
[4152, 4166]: -1.3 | 13.7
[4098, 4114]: -0.4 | 12.7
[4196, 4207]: -0.2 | 12.8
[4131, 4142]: -0.7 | 13.3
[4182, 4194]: -0.6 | 13.2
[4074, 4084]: -0.7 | 13.1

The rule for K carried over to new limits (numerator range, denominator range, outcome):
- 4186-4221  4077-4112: 1.00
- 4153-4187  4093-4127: 1.00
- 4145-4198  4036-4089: 1.05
